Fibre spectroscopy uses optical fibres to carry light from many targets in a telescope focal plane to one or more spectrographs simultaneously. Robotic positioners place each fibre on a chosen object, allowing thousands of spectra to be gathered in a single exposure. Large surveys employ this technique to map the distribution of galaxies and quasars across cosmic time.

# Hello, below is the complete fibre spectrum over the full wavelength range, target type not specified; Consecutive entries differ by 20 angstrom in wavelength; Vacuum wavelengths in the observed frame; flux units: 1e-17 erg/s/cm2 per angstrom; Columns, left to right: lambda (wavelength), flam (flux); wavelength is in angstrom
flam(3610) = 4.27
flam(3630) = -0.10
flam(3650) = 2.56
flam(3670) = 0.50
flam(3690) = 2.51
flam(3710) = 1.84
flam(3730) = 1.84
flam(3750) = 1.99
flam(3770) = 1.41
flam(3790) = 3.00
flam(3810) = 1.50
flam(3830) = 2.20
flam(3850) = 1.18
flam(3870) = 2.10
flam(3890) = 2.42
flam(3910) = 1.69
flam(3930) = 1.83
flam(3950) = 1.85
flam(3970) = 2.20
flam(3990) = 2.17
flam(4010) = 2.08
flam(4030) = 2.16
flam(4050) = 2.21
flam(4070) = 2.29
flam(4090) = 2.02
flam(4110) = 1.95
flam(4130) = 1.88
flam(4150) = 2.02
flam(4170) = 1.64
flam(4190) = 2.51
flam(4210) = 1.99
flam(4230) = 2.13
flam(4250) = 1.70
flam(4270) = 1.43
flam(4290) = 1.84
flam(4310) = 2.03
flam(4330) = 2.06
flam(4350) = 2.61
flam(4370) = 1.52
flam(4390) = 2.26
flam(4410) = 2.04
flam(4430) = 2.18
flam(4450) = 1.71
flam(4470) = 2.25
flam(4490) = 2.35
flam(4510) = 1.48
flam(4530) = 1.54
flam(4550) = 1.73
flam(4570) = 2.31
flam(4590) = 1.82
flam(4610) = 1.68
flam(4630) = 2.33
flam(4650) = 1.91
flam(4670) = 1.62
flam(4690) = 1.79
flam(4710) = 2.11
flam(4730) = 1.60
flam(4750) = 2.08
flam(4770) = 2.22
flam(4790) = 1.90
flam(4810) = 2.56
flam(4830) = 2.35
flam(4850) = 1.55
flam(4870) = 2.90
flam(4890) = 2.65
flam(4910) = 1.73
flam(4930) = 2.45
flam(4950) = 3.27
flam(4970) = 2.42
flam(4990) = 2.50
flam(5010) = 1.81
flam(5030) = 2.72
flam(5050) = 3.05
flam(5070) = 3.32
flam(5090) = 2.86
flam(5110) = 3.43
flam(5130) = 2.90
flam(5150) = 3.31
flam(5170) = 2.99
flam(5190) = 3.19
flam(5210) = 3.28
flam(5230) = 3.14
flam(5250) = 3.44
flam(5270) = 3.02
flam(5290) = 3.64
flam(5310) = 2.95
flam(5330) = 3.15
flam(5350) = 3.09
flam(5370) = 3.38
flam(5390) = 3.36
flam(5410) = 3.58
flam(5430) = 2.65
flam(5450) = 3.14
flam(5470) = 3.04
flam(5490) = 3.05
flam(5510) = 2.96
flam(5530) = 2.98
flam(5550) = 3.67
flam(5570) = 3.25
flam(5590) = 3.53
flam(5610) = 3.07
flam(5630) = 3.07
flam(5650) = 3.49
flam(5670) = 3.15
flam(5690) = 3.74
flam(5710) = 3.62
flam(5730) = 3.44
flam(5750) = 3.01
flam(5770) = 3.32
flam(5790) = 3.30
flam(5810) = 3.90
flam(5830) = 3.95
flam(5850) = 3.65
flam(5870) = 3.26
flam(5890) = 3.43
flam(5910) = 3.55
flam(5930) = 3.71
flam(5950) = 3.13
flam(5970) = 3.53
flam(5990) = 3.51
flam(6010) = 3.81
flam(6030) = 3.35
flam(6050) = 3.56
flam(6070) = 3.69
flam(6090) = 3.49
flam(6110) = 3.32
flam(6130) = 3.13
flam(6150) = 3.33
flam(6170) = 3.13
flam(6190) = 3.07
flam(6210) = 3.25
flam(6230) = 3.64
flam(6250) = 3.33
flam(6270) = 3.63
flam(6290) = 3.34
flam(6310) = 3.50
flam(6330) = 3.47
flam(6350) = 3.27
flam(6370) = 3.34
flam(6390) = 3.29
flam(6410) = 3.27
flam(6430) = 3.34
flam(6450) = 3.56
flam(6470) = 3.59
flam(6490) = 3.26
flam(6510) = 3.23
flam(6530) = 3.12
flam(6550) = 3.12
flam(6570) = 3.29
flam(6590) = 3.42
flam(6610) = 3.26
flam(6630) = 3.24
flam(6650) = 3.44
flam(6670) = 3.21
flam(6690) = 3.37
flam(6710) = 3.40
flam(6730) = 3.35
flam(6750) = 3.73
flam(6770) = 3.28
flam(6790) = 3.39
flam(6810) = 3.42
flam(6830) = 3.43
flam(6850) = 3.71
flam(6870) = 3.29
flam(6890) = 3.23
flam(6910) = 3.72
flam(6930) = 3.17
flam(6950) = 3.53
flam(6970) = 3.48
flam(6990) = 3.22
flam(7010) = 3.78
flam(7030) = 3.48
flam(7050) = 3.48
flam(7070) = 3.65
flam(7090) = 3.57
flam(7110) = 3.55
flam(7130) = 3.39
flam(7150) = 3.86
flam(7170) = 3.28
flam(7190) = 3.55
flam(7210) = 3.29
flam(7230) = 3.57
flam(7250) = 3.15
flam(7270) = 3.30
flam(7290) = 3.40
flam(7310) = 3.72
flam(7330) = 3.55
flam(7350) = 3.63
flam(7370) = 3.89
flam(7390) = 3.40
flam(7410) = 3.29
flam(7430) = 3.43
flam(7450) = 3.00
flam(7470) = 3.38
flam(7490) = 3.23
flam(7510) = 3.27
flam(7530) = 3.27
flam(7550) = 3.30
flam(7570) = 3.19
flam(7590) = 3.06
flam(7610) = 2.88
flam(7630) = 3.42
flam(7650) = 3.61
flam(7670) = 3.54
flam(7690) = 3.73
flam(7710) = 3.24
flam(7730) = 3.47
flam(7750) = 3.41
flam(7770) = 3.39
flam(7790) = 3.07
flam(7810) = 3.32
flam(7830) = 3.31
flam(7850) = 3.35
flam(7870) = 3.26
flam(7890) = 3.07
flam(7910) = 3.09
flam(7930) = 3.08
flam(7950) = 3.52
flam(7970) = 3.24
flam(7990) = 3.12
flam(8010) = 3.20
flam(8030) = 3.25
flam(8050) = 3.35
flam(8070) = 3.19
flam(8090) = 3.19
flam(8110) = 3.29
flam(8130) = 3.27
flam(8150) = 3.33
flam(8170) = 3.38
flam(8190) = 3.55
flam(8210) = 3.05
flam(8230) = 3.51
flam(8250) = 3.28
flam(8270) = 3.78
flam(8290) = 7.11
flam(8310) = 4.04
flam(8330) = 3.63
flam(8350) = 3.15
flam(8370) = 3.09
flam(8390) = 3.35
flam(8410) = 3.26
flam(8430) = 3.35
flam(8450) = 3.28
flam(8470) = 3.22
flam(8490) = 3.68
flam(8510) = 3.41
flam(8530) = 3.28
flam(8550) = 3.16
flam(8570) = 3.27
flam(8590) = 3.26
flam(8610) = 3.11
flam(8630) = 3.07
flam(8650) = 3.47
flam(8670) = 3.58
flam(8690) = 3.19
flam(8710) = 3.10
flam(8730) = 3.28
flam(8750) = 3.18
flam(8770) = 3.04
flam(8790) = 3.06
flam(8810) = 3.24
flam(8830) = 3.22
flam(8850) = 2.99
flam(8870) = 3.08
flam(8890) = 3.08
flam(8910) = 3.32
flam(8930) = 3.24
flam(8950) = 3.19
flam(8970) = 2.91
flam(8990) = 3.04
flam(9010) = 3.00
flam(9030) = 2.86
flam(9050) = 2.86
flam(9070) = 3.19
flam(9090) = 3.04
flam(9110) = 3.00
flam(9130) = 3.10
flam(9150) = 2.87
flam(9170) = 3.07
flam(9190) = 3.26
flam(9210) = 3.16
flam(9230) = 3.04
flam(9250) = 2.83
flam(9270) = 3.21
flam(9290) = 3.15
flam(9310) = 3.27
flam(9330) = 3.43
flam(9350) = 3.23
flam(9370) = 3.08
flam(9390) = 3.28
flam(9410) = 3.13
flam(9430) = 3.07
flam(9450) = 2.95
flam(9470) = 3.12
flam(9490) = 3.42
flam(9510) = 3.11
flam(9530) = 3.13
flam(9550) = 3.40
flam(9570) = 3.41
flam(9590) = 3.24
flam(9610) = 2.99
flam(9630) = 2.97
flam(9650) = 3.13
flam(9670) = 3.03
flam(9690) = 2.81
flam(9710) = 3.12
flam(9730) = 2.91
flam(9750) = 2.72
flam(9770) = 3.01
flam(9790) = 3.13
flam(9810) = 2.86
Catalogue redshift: 0.26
